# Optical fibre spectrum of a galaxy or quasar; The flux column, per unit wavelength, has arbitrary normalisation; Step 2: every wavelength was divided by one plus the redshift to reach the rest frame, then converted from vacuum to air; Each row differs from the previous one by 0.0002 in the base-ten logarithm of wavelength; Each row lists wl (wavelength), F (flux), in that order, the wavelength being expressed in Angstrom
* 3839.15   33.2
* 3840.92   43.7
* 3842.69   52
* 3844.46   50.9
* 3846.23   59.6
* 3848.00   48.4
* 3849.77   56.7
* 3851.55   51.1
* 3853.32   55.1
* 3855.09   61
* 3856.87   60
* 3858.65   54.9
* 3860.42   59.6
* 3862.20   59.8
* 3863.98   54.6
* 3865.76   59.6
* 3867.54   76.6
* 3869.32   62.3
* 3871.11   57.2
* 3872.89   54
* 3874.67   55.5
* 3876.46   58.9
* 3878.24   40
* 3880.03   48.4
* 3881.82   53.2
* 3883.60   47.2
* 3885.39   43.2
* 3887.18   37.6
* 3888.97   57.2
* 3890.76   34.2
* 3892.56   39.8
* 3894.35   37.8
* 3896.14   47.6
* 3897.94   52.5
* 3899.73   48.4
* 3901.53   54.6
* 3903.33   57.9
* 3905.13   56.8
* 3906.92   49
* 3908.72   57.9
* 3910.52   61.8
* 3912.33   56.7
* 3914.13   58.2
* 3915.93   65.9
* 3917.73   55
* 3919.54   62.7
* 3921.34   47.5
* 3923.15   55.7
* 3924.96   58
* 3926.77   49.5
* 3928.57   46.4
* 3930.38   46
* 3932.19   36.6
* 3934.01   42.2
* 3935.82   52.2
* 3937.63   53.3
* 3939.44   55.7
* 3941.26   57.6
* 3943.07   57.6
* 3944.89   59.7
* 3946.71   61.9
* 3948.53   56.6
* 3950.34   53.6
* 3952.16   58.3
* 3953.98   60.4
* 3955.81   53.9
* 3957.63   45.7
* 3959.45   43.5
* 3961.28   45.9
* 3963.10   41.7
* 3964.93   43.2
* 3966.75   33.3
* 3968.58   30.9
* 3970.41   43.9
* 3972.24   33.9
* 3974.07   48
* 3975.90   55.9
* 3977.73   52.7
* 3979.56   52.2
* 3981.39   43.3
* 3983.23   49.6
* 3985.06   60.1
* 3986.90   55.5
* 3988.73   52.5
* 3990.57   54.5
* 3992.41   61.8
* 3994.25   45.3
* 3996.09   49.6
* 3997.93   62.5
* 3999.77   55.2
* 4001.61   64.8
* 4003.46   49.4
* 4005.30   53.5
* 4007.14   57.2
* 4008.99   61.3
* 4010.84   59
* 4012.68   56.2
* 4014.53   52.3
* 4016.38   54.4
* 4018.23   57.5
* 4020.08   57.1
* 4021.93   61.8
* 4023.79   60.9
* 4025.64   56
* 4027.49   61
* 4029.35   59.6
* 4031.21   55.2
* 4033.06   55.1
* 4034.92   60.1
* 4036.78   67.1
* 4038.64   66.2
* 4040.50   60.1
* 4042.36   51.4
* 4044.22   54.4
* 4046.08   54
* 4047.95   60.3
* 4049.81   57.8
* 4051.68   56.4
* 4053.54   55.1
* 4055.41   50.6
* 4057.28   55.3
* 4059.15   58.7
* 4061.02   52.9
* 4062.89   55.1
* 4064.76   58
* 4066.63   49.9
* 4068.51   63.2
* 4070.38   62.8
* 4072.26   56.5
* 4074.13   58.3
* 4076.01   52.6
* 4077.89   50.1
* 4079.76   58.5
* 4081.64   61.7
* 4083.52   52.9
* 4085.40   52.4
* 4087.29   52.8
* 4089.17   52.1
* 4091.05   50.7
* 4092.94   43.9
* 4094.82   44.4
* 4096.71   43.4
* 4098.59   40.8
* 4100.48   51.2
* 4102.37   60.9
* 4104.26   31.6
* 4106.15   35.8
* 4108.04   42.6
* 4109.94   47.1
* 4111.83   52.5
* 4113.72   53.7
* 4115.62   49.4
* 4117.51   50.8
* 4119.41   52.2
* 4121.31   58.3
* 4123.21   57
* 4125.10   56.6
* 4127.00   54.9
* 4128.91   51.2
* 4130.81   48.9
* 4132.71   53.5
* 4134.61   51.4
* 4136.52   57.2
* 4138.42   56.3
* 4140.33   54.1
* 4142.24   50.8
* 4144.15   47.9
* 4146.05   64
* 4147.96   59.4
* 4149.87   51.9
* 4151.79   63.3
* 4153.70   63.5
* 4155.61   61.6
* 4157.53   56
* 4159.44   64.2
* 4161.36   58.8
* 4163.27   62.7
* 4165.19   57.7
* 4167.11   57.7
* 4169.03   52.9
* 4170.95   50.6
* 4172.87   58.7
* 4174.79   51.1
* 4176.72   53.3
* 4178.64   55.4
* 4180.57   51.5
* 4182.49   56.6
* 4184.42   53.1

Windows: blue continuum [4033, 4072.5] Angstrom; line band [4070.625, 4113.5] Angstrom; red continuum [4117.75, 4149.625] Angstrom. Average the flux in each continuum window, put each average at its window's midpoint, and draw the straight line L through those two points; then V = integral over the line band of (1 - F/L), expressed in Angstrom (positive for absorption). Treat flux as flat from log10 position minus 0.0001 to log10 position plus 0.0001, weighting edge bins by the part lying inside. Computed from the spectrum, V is 4.6 Angstrom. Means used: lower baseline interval 57.4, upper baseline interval 54.5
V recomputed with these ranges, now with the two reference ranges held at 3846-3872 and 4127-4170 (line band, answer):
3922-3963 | 4.1 Angstrom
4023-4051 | -0.6 Angstrom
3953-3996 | 7.0 Angstrom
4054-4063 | 0.4 Angstrom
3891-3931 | 3.7 Angstrom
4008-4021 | 0.1 Angstrom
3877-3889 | 2.5 Angstrom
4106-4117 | 1.7 Angstrom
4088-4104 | 2.6 Angstrom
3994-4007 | 0.6 Angstrom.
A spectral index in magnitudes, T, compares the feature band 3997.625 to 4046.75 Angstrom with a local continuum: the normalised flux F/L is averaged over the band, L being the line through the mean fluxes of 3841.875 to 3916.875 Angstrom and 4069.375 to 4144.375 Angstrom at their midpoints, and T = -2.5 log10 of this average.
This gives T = -0.109 mag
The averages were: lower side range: 53.7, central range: 57.9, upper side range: 51.5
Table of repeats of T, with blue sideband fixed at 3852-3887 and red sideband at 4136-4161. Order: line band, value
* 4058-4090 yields 0.03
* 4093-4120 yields 0.22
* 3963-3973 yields 0.44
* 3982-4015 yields 0.02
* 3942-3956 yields -0.04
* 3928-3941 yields 0.17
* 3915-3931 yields 0.03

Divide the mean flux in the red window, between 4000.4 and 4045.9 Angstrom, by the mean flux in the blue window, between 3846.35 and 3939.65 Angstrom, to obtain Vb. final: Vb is 1.1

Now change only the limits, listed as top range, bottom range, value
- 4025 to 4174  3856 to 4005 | 1.05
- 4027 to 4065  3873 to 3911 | 1.16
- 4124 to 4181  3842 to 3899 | 1.06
